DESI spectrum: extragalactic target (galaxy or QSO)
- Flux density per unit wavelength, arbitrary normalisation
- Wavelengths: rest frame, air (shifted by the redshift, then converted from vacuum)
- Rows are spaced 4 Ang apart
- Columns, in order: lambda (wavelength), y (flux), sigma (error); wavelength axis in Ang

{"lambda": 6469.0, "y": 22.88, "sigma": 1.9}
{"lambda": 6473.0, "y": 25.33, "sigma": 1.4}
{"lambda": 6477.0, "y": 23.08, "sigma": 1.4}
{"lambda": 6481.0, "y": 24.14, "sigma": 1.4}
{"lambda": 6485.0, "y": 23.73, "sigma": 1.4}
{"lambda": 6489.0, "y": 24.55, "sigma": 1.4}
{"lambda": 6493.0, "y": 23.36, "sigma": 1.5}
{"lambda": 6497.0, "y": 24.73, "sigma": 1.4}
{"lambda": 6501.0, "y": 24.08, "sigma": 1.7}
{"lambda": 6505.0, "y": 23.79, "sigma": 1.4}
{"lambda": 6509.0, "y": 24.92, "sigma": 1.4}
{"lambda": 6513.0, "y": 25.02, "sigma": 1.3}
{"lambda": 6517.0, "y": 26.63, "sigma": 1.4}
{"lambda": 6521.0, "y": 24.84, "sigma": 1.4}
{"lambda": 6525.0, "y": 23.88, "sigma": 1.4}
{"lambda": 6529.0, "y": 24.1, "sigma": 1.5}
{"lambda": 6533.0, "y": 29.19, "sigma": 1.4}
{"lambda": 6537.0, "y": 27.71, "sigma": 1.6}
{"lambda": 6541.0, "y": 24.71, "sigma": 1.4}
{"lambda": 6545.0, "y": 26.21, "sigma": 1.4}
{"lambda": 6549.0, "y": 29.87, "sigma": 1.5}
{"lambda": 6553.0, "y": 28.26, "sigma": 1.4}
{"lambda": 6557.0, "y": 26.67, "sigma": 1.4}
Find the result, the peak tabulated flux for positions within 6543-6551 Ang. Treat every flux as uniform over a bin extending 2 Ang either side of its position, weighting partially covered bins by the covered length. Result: 29.87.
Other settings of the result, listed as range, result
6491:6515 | 25.02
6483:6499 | 24.73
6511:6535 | 29.19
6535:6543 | 27.71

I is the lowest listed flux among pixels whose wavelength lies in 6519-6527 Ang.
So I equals 23.88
